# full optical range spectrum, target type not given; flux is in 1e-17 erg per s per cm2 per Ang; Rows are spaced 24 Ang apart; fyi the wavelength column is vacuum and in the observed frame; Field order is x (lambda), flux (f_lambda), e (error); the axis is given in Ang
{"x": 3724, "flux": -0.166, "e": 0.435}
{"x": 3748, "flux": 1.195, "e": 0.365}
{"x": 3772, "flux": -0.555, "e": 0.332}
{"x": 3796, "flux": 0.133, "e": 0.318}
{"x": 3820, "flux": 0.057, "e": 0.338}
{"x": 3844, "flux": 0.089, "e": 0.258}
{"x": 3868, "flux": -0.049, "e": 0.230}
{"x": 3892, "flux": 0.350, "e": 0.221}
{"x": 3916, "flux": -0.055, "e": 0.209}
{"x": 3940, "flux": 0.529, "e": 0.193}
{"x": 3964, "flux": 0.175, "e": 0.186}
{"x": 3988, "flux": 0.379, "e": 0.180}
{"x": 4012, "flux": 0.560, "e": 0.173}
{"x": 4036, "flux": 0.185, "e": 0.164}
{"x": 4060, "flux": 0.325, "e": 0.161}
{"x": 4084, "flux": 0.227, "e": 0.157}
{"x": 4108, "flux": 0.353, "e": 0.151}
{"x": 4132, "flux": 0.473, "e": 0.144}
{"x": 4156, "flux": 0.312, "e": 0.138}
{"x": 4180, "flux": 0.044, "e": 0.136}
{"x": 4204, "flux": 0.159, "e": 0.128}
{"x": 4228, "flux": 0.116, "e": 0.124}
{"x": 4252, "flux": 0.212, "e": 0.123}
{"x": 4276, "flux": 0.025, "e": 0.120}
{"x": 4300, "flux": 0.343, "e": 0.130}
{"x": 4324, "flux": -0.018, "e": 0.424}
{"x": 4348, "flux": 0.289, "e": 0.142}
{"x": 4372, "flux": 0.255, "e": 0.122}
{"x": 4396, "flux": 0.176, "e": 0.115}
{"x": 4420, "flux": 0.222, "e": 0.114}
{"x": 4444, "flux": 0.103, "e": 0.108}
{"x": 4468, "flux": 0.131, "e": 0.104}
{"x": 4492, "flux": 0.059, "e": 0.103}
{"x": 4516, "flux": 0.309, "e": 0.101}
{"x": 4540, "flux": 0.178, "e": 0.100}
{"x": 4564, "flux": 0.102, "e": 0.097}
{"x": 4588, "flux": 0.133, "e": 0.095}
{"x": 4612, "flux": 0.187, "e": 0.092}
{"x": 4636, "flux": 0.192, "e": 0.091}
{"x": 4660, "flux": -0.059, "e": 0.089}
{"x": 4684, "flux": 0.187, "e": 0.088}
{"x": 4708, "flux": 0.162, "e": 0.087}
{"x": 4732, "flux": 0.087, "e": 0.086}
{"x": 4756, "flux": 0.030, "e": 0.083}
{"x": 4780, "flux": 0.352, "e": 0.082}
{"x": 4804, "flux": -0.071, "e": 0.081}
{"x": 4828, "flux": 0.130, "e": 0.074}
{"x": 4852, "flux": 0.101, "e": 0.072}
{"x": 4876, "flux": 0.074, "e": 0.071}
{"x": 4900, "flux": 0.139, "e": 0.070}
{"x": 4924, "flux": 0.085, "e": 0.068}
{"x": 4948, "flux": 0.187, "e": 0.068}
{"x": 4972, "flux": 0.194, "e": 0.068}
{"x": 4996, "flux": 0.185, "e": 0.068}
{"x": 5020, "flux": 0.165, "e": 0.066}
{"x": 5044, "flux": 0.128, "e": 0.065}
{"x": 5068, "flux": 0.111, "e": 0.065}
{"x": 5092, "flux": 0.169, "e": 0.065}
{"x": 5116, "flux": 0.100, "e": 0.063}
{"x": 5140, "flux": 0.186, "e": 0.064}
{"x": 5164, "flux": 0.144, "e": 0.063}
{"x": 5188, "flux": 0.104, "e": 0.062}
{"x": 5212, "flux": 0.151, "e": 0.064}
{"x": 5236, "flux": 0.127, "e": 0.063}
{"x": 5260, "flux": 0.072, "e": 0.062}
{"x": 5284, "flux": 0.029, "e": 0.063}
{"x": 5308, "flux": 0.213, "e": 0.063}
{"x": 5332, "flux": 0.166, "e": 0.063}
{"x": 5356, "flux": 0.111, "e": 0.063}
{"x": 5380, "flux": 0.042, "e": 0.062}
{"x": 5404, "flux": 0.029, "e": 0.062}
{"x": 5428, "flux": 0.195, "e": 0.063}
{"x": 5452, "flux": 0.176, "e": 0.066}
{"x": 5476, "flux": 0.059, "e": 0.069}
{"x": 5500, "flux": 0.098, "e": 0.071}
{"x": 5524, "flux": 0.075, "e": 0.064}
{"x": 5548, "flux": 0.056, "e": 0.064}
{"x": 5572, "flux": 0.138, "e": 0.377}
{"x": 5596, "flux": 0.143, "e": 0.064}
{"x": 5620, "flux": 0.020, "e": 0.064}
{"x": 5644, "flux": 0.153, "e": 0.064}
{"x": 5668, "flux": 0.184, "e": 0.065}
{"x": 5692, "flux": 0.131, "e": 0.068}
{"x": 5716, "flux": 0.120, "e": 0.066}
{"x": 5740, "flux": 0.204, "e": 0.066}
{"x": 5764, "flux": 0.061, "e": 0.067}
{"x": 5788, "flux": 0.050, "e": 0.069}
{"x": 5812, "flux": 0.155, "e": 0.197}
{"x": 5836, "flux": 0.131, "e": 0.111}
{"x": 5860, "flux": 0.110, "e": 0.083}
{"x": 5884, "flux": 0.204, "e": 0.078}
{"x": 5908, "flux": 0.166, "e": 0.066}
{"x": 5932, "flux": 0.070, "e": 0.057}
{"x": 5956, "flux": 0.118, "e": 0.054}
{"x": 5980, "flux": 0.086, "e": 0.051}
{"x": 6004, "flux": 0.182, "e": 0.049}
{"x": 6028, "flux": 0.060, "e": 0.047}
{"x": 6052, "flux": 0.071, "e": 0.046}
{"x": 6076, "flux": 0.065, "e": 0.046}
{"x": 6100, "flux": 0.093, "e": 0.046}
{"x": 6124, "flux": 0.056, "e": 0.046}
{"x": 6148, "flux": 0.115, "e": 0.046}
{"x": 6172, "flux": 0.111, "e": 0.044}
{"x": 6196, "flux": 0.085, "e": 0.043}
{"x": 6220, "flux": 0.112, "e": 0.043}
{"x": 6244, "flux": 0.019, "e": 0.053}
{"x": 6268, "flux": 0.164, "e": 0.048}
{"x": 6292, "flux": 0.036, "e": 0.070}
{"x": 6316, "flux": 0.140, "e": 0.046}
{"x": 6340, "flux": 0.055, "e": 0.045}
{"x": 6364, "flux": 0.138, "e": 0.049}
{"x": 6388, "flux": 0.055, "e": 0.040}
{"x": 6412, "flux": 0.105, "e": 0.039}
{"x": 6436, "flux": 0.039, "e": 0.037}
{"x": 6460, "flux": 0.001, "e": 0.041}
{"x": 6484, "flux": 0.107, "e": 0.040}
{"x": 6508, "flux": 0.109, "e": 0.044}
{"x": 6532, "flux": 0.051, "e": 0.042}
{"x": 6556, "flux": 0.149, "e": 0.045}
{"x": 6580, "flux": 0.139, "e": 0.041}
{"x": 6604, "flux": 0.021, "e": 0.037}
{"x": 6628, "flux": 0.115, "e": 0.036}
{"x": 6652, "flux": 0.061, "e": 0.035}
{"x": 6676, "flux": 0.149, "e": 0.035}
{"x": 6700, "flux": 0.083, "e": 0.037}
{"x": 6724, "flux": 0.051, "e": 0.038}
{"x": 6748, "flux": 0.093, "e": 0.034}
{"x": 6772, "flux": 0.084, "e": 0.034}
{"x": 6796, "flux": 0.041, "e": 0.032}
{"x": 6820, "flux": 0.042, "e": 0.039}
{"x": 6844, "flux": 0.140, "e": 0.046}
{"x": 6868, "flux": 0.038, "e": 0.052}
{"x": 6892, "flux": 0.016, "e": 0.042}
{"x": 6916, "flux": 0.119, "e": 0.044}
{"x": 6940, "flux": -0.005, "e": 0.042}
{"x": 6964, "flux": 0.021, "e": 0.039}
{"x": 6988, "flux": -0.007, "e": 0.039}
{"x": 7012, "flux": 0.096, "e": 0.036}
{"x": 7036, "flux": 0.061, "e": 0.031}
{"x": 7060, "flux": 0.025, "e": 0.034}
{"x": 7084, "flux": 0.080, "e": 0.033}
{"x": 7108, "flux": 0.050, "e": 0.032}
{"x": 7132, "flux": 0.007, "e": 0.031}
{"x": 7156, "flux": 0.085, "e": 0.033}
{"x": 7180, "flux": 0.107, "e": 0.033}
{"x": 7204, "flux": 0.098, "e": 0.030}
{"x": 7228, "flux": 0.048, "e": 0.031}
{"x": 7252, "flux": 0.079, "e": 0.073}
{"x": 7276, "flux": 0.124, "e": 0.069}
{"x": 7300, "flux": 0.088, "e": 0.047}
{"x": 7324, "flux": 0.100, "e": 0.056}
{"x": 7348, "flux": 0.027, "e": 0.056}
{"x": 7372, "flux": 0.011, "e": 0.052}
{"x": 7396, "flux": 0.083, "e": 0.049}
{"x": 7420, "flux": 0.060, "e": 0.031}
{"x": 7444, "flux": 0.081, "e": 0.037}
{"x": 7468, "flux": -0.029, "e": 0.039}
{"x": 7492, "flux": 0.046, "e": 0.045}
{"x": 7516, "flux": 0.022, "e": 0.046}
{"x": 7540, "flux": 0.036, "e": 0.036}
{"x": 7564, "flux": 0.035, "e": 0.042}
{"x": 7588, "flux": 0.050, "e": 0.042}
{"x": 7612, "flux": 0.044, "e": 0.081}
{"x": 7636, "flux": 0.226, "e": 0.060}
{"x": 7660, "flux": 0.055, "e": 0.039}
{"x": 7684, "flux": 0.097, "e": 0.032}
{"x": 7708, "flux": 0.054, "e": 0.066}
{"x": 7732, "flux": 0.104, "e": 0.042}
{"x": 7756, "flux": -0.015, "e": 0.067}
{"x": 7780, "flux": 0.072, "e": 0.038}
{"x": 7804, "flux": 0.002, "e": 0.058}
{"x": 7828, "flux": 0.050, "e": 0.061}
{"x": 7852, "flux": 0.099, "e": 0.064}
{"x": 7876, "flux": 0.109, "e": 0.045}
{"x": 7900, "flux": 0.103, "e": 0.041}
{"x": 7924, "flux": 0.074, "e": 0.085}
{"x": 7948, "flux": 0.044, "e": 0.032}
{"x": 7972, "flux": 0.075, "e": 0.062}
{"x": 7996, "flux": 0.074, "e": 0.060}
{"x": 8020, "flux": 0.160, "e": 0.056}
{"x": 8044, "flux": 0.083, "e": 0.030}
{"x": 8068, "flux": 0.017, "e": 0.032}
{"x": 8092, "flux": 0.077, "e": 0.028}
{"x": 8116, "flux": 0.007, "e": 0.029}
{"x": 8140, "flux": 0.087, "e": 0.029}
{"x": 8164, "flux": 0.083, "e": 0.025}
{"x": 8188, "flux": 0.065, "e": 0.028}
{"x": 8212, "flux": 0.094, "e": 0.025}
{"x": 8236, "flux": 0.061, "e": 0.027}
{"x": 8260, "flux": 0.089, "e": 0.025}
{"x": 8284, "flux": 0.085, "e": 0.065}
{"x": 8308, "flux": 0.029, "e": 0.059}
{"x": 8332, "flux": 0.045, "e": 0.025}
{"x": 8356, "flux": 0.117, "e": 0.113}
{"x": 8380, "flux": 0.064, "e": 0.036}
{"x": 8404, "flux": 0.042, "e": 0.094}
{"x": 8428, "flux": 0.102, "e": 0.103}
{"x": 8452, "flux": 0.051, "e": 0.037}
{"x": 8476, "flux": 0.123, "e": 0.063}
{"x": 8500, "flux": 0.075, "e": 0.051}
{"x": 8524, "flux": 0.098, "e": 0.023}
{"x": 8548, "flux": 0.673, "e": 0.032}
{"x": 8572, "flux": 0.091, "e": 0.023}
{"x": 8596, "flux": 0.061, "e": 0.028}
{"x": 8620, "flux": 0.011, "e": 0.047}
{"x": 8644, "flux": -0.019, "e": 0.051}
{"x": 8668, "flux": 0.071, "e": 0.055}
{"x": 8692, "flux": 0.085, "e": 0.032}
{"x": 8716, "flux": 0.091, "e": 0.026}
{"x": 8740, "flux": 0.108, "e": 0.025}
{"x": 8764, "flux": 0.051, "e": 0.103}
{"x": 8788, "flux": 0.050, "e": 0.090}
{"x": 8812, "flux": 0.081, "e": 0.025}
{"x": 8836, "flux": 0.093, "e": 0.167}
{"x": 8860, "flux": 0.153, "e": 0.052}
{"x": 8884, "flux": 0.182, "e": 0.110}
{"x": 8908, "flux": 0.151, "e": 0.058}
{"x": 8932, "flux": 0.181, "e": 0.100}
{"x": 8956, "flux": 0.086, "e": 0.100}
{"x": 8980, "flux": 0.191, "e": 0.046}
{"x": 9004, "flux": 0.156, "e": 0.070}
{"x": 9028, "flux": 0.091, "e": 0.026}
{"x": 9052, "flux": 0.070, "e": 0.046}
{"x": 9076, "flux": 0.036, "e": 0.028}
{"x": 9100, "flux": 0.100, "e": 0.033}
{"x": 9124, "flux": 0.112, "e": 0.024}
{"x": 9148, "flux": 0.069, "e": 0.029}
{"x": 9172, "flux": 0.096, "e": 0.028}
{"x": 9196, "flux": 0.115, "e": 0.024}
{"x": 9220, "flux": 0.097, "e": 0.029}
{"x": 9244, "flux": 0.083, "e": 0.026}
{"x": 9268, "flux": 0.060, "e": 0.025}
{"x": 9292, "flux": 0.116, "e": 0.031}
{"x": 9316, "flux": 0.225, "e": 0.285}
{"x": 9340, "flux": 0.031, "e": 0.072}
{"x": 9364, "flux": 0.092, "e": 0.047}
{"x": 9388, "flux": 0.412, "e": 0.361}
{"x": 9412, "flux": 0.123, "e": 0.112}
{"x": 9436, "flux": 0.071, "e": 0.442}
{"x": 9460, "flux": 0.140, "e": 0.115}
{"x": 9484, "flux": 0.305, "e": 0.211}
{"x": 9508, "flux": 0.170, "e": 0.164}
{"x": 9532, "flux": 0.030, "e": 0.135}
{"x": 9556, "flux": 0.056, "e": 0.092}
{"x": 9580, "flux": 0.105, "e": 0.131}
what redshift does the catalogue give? 1.29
